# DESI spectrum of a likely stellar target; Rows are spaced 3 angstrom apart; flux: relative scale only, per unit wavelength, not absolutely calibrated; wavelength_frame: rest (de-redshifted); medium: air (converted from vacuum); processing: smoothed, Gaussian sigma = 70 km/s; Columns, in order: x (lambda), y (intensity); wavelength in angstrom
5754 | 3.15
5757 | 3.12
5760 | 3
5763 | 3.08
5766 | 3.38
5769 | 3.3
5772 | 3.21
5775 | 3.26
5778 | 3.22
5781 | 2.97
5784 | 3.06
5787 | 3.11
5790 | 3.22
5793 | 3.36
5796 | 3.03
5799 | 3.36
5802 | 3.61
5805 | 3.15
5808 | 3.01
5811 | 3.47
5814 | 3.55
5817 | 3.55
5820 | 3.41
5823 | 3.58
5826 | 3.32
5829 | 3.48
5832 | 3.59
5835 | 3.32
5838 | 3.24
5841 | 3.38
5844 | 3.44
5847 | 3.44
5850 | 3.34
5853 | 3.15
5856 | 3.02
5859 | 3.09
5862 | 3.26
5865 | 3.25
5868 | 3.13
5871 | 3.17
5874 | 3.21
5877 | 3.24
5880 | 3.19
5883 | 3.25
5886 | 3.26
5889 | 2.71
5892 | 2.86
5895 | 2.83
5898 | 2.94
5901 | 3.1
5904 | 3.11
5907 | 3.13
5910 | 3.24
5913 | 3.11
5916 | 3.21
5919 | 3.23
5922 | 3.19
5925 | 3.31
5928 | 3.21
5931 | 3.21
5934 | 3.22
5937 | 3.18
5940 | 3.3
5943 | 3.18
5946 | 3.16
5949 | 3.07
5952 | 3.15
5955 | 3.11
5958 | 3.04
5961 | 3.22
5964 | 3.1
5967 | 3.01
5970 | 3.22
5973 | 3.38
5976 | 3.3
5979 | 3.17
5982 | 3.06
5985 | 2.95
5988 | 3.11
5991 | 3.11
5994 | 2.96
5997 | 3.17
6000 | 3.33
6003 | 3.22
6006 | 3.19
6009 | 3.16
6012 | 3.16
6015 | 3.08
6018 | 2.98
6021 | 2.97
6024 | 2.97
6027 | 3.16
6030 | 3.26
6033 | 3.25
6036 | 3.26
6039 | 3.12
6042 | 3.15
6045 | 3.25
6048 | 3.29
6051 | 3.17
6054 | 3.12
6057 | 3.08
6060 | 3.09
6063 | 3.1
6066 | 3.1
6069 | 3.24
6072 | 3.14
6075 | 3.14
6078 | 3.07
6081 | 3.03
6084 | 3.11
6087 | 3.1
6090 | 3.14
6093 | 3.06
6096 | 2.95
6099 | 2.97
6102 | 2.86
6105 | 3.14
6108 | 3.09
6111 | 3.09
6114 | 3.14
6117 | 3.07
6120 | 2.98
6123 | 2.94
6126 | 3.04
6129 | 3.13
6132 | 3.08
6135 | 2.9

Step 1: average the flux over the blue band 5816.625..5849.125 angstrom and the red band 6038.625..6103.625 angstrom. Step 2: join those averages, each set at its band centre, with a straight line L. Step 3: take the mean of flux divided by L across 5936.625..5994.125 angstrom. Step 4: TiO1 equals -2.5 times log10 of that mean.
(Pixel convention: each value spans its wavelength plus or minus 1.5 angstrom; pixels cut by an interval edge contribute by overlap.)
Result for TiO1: 0.04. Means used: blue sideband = 3.43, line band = 3.14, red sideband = 3.1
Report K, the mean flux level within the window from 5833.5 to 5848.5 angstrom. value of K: 3.36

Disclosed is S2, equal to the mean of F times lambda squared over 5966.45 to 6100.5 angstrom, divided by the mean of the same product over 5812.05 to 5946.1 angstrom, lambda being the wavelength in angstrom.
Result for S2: 1.02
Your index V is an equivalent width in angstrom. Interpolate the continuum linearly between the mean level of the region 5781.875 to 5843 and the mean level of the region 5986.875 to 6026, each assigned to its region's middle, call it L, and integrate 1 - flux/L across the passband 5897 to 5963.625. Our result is 0.7 angstrom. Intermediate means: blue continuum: 3.34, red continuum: 3.11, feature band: 3.17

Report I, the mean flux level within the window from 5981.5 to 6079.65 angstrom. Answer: 3.13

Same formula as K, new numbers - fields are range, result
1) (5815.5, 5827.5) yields 3.46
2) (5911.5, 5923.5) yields 3.19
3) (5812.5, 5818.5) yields 3.55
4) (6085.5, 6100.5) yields 3.04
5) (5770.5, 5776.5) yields 3.23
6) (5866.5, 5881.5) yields 3.19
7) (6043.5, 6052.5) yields 3.24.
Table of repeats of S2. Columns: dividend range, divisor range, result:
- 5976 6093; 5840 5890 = 1.03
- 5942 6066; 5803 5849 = 0.98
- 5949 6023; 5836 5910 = 1.03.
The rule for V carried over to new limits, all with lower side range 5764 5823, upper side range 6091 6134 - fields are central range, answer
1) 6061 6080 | -0.4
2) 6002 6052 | -0.8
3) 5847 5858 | 0.1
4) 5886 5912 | 1.6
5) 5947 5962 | 0.2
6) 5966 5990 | -0.1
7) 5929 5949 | -0.2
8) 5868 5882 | 0.1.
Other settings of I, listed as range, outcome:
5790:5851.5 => 3.38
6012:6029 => 3.05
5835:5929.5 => 3.17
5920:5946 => 3.22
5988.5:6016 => 3.15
